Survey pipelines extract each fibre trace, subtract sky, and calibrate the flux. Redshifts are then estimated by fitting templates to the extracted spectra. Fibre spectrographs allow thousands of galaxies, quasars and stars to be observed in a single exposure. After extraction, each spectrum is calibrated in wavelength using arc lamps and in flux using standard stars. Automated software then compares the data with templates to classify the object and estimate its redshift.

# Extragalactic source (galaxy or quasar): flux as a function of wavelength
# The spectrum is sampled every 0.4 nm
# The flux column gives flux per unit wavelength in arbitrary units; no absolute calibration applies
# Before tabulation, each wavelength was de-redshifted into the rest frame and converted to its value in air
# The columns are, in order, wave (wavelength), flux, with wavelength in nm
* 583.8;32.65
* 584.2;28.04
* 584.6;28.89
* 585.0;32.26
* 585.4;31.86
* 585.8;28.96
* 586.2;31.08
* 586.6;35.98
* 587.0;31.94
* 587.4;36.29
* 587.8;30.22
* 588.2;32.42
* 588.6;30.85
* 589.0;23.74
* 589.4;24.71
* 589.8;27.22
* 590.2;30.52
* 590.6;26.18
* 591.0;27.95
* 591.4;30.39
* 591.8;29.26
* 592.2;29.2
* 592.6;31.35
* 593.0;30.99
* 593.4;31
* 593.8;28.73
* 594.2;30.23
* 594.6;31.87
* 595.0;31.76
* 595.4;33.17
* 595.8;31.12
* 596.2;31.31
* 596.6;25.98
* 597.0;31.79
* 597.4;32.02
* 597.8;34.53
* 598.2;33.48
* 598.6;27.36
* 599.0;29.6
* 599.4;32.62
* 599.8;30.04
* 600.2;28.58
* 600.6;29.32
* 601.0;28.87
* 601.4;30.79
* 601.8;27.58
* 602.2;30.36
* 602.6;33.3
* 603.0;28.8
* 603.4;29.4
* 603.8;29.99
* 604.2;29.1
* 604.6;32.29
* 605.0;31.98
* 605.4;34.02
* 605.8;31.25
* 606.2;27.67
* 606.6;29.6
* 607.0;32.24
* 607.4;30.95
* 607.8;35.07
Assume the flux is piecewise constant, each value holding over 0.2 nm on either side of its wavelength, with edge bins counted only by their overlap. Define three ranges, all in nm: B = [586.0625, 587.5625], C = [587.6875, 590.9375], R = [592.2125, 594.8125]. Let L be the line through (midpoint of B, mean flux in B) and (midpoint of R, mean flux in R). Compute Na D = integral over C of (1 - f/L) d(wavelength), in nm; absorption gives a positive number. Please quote 0.45 nm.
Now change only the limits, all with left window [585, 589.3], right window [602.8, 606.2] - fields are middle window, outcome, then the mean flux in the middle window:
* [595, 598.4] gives -0.08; 31.7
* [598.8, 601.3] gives 0.08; 29.9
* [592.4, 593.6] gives 0.00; 31.1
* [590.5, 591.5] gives 0.09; 28.2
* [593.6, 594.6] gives 0.03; 30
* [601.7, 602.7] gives 0.01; 30.4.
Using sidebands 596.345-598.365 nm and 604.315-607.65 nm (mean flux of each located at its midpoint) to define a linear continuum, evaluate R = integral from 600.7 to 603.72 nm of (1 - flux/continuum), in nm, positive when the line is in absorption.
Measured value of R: 0.15 nm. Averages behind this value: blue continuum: 31.5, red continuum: 31.3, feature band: 29.9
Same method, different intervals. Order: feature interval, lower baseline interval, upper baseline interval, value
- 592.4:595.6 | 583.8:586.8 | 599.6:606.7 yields -0.05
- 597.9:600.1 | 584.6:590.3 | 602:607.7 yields 0.00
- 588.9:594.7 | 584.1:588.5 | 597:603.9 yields 0.42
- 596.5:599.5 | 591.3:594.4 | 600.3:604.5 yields -0.11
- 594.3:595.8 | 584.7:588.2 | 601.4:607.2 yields -0.03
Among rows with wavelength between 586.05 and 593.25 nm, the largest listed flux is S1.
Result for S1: 36.29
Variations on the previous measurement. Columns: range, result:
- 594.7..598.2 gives 34.53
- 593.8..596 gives 33.17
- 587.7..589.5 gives 32.42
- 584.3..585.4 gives 32.26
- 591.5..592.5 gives 29.26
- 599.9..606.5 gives 34.02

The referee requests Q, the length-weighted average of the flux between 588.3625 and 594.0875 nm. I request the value 28.8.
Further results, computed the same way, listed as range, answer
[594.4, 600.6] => 31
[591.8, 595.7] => 30.8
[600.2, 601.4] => 29.3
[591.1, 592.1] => 29.6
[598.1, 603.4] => 30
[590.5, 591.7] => 28.4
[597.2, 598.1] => 33.3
